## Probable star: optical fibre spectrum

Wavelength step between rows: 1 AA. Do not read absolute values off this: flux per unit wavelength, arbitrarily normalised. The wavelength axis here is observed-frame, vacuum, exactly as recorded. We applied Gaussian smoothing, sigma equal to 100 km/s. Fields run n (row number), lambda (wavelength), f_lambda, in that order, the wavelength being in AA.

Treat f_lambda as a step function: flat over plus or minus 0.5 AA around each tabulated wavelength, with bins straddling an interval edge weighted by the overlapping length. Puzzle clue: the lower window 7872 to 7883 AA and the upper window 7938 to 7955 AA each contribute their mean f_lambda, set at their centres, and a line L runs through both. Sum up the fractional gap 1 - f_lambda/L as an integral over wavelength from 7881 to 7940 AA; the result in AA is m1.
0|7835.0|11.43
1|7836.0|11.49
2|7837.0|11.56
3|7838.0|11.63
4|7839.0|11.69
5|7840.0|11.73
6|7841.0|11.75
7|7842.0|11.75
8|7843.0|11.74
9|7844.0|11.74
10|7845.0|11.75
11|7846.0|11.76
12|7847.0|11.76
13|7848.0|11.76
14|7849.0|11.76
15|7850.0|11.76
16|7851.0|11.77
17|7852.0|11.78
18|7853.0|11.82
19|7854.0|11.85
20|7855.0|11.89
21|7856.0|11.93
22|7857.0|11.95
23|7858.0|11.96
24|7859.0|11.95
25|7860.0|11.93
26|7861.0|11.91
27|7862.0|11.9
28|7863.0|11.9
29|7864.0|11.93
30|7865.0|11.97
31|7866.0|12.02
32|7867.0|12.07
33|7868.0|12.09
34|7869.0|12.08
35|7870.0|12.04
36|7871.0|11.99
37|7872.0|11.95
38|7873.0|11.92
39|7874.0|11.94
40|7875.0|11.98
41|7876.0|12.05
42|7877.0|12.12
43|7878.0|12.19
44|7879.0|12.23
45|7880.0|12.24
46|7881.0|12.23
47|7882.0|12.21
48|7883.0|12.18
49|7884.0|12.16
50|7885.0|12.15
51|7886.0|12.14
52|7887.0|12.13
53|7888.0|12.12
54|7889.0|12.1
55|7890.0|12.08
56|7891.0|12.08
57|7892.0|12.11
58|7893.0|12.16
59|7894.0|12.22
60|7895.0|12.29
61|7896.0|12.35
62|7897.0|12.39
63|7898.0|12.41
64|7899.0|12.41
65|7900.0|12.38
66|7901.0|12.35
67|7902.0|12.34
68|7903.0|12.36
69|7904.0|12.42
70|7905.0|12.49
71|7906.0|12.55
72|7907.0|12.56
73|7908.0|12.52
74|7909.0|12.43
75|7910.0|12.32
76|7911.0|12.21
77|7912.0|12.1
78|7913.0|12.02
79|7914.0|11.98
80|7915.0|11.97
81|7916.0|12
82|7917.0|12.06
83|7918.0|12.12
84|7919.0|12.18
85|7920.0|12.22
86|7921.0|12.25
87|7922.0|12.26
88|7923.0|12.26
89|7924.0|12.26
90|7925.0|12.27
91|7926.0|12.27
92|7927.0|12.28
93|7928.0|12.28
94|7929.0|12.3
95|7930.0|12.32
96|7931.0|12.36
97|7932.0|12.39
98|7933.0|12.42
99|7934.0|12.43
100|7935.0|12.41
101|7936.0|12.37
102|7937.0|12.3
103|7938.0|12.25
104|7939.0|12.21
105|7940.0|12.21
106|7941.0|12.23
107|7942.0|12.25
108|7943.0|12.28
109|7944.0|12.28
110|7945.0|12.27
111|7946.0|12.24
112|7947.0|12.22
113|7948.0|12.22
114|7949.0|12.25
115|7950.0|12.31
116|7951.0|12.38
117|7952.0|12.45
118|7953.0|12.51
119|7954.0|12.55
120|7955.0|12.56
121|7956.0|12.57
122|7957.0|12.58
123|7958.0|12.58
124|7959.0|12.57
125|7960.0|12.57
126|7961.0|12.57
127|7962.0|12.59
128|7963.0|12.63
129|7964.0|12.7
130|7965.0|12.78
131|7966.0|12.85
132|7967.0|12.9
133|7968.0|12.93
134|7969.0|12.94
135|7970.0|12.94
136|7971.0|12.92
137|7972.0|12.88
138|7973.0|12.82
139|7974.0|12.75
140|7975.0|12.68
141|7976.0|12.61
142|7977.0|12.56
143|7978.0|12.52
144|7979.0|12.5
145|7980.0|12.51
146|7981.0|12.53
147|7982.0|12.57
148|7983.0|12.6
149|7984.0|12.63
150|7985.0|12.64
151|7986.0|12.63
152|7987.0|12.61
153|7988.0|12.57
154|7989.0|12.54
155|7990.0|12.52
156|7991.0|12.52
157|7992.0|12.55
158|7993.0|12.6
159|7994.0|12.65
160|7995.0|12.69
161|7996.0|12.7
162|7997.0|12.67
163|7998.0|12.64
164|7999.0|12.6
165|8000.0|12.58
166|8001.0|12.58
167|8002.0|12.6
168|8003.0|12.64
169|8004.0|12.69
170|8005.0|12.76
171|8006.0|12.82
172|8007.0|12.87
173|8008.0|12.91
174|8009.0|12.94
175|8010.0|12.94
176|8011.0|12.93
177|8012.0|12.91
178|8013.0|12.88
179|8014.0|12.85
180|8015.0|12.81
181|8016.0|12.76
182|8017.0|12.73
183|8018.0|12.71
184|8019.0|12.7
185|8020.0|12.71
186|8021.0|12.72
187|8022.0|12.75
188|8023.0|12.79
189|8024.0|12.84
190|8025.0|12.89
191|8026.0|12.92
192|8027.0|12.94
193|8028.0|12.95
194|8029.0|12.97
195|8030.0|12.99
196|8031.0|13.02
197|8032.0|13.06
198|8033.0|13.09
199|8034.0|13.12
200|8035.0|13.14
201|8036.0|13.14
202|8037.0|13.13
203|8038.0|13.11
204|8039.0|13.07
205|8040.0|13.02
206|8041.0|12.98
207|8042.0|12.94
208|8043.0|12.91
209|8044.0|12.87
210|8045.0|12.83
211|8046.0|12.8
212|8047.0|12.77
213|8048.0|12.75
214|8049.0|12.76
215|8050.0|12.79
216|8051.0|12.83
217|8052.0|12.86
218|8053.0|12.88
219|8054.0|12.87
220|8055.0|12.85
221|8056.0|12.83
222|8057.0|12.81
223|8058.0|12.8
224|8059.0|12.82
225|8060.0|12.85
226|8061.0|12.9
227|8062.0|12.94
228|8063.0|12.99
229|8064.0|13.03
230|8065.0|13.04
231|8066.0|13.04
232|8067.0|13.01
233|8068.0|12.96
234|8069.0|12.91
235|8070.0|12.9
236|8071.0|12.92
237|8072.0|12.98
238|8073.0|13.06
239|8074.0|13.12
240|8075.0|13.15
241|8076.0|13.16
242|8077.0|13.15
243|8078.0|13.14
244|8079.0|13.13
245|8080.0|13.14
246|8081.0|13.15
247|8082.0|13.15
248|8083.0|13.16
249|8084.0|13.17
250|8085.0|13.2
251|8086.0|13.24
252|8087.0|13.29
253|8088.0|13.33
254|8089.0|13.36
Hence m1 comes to -0.3 AA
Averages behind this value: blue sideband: 12.1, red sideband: 12.3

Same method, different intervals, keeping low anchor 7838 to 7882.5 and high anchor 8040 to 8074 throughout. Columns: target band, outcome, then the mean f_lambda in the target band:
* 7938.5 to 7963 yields -0.1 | 12.4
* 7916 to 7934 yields 0.0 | 12.3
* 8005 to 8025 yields -0.2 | 12.8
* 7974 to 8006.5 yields -0.1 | 12.6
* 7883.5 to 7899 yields -0.2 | 12.2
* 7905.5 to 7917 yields -0.1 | 12.2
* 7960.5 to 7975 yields -0.4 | 12.8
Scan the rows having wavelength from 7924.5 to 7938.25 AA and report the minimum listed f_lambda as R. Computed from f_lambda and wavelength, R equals 12.25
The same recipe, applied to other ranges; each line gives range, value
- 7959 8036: 12.5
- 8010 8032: 12.7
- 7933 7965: 12.21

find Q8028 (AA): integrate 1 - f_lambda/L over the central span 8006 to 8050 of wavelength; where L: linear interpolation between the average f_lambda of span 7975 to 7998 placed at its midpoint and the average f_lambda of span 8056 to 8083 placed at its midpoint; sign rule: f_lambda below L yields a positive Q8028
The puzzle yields -0.4 AA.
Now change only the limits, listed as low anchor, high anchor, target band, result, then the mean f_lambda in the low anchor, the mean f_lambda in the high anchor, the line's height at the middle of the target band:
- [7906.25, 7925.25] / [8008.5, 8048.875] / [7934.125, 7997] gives -0.1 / 12.2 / 12.9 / 12.5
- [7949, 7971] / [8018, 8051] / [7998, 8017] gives 0.1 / 12.6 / 12.9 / 12.8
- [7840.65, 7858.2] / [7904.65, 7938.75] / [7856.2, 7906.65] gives -0.5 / 11.8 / 12.3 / 12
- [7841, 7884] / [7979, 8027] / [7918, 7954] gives 0.1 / 11.9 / 12.7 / 12.3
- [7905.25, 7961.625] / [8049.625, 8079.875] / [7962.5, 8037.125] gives -0.7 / 12.3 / 13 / 12.6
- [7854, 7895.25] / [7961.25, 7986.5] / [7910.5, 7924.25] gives 0.2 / 12.1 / 12.7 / 12.3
